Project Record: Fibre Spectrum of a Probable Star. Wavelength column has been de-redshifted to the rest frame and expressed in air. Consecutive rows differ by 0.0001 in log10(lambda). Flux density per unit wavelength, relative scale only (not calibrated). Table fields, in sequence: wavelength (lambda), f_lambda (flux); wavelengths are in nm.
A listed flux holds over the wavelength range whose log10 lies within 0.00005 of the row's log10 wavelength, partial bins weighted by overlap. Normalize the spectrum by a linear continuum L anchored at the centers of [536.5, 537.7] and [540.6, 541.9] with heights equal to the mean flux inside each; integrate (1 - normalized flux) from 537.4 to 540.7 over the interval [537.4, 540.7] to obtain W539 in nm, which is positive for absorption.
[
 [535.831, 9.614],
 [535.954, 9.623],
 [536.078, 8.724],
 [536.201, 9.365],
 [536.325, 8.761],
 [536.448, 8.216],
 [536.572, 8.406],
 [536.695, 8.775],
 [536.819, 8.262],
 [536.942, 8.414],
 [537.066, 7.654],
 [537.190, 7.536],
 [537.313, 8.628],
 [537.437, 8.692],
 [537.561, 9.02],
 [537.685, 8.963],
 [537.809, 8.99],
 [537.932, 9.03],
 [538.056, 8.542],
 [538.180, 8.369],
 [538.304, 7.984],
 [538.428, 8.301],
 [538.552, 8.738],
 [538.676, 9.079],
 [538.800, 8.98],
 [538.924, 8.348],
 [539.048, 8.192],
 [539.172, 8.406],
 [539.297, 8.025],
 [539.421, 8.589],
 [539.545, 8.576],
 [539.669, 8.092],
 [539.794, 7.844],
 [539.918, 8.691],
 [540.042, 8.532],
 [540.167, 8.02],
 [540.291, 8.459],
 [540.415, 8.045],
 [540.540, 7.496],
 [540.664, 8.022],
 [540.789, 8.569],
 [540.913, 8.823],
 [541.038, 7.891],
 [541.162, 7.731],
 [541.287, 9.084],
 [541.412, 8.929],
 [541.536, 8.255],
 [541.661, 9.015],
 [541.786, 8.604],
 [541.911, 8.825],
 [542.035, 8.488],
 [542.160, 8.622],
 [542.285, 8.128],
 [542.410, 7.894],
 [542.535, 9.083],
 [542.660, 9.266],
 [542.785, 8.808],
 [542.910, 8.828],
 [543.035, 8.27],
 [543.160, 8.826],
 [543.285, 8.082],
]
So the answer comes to 0.00 nm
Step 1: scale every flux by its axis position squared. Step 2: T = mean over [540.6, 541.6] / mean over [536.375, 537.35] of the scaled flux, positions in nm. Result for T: 1.04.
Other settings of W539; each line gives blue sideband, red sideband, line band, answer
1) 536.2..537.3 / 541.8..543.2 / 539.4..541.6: 0.057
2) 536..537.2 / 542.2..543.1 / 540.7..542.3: 0.008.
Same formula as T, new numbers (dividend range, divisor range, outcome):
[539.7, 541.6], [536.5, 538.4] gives 0.99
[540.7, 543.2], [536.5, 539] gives 1.02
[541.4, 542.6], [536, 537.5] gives 1.03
